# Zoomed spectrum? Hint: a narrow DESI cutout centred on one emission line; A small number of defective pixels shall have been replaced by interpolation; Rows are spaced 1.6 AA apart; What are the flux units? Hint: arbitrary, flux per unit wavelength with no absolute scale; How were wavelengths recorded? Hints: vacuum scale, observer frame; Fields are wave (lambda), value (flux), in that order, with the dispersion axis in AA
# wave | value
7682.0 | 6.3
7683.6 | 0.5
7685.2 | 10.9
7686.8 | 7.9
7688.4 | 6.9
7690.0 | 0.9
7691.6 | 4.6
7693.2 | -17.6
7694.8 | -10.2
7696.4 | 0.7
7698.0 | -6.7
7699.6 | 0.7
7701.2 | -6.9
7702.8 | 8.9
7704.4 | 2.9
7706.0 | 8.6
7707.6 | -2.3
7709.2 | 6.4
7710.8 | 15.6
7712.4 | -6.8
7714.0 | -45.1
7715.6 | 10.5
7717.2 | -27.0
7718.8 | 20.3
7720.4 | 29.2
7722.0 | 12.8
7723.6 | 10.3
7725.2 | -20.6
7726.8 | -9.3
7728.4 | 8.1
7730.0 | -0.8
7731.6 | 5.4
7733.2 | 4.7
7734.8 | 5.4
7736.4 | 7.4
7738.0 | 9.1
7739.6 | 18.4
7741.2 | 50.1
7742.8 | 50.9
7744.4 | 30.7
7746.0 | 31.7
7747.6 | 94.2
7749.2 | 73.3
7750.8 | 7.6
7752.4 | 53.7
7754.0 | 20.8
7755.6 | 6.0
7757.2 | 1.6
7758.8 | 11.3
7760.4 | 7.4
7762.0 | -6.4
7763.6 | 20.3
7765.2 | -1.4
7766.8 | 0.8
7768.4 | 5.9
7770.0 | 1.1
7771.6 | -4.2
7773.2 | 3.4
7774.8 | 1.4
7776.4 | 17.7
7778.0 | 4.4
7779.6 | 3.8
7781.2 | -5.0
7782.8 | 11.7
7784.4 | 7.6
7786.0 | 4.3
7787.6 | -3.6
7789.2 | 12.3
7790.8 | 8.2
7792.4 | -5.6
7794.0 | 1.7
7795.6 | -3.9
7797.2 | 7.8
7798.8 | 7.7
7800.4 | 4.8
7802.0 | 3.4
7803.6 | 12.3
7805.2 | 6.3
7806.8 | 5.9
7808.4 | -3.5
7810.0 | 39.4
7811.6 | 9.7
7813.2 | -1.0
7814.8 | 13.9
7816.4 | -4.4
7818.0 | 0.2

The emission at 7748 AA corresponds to [O II] 3727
